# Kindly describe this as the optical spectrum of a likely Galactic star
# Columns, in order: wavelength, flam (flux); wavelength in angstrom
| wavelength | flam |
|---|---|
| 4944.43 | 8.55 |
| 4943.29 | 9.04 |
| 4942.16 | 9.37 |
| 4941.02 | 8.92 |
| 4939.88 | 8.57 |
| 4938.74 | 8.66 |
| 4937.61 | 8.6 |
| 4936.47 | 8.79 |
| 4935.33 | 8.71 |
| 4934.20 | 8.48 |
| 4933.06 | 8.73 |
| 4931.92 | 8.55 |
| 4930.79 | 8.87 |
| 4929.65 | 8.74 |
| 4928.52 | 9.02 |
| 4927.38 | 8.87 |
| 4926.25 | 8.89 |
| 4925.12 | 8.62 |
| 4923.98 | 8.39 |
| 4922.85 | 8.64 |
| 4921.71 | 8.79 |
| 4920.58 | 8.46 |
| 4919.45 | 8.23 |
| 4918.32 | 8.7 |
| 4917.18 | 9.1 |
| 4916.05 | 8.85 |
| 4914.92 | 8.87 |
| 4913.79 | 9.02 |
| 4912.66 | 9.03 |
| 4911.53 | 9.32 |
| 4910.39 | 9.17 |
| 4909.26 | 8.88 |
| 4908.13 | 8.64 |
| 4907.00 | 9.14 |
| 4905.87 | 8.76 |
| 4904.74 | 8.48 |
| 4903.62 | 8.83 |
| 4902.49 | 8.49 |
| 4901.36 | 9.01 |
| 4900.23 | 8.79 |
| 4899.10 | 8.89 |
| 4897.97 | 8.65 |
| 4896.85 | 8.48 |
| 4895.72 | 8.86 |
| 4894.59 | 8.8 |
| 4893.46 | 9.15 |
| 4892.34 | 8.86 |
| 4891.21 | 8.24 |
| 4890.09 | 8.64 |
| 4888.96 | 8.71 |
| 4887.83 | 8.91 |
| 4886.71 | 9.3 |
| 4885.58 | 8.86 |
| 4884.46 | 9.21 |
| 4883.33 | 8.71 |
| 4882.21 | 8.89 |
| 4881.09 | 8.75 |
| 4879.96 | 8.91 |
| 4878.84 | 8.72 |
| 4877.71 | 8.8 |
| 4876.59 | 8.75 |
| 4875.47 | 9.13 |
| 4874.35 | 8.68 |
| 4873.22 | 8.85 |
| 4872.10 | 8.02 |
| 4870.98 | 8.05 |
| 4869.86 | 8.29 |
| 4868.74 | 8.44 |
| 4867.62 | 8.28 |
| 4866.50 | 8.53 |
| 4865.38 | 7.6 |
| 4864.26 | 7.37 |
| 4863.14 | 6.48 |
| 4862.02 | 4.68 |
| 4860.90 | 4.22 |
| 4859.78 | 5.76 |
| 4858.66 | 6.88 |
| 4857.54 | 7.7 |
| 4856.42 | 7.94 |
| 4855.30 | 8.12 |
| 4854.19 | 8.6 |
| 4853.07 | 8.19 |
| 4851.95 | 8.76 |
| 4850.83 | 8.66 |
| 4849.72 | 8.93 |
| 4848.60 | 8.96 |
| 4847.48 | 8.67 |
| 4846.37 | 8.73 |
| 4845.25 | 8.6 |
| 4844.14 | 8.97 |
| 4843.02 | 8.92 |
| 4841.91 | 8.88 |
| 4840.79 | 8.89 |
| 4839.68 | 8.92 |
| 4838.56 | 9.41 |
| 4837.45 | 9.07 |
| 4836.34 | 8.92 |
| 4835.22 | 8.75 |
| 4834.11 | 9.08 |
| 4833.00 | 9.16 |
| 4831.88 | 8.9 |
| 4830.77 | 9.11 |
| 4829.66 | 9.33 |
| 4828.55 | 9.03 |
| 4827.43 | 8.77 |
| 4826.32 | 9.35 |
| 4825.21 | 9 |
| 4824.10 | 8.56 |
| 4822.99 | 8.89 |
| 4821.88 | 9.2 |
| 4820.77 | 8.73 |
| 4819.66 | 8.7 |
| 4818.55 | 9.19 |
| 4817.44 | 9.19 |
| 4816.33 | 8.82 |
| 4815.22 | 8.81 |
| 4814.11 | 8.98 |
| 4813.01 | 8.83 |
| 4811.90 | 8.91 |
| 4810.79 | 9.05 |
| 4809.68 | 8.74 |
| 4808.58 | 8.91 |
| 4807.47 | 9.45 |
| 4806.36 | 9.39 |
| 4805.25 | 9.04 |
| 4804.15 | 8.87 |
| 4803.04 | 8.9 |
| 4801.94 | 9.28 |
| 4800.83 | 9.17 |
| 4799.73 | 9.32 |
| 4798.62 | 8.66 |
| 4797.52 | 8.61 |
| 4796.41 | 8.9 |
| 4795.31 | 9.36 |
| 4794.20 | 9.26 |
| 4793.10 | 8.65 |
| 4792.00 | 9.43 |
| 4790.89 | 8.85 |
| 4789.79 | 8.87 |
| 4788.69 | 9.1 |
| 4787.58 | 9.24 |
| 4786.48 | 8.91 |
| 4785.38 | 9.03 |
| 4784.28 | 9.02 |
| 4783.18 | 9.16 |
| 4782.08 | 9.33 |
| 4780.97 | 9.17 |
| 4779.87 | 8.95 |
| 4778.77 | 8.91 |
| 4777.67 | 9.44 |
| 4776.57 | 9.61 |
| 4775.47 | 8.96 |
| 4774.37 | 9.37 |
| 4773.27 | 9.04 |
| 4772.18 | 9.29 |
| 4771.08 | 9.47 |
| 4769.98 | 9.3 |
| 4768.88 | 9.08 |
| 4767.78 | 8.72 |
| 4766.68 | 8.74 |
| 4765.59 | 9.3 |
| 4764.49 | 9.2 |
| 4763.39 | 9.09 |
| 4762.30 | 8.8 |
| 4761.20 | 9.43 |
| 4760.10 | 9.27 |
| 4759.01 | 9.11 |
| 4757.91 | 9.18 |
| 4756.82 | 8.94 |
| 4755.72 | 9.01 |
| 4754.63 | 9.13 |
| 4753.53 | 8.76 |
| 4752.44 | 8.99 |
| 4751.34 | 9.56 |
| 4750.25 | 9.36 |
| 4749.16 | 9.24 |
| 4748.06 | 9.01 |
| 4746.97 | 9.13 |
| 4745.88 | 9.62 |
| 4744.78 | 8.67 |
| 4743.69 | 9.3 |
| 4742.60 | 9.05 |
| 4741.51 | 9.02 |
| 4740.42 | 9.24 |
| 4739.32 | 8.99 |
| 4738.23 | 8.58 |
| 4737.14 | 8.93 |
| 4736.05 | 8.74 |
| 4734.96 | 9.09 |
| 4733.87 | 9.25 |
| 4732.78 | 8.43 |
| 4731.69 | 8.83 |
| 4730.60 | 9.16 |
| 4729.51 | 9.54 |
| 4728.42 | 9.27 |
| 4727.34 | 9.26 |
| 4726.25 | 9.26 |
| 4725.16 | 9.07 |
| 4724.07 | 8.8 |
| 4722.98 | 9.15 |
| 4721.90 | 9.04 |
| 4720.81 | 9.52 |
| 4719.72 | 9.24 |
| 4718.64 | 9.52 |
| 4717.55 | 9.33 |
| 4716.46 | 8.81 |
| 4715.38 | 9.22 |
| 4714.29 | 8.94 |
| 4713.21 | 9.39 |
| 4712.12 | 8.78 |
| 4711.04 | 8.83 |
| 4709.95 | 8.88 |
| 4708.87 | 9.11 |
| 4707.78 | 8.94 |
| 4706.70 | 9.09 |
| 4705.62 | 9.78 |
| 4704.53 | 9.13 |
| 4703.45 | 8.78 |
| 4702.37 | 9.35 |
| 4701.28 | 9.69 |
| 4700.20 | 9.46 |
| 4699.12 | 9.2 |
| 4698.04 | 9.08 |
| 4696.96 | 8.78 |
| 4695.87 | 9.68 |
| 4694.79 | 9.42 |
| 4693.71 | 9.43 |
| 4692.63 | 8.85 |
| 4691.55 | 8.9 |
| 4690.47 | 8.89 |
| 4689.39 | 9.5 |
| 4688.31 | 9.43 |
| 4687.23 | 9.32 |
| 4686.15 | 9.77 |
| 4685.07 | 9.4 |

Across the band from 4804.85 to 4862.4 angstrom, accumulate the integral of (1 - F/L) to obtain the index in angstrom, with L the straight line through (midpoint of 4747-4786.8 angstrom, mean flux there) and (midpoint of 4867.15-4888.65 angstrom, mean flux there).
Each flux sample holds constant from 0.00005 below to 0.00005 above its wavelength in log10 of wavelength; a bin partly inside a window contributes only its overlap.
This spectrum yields 1.8 angstrom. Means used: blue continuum 9.14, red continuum 8.72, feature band 8.61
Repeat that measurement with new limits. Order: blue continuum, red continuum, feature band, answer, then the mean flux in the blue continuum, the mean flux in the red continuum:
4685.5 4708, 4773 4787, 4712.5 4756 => 0.5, 9.27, 9.15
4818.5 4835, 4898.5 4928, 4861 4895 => 2.0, 8.99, 8.8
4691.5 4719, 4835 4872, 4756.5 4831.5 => -4.8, 9.17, 8.09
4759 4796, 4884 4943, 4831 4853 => 0.2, 9.13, 8.8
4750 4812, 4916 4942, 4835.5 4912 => 3.3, 9.1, 8.71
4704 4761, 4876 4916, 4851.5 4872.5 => 3.4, 9.11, 8.84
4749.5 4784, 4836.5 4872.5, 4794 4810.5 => -0.7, 9.15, 8.06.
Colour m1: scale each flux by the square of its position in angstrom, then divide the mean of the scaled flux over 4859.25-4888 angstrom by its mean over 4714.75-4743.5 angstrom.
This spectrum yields 0.9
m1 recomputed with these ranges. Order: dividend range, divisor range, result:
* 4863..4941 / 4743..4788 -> 1.01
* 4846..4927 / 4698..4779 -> 0.99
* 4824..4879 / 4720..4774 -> 0.96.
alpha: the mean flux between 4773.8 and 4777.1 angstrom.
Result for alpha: 9.31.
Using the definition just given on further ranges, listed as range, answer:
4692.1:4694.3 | 9.15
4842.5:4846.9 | 8.8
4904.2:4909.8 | 8.78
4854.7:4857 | 8.05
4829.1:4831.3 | 9.24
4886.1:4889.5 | 8.96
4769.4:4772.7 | 9.34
